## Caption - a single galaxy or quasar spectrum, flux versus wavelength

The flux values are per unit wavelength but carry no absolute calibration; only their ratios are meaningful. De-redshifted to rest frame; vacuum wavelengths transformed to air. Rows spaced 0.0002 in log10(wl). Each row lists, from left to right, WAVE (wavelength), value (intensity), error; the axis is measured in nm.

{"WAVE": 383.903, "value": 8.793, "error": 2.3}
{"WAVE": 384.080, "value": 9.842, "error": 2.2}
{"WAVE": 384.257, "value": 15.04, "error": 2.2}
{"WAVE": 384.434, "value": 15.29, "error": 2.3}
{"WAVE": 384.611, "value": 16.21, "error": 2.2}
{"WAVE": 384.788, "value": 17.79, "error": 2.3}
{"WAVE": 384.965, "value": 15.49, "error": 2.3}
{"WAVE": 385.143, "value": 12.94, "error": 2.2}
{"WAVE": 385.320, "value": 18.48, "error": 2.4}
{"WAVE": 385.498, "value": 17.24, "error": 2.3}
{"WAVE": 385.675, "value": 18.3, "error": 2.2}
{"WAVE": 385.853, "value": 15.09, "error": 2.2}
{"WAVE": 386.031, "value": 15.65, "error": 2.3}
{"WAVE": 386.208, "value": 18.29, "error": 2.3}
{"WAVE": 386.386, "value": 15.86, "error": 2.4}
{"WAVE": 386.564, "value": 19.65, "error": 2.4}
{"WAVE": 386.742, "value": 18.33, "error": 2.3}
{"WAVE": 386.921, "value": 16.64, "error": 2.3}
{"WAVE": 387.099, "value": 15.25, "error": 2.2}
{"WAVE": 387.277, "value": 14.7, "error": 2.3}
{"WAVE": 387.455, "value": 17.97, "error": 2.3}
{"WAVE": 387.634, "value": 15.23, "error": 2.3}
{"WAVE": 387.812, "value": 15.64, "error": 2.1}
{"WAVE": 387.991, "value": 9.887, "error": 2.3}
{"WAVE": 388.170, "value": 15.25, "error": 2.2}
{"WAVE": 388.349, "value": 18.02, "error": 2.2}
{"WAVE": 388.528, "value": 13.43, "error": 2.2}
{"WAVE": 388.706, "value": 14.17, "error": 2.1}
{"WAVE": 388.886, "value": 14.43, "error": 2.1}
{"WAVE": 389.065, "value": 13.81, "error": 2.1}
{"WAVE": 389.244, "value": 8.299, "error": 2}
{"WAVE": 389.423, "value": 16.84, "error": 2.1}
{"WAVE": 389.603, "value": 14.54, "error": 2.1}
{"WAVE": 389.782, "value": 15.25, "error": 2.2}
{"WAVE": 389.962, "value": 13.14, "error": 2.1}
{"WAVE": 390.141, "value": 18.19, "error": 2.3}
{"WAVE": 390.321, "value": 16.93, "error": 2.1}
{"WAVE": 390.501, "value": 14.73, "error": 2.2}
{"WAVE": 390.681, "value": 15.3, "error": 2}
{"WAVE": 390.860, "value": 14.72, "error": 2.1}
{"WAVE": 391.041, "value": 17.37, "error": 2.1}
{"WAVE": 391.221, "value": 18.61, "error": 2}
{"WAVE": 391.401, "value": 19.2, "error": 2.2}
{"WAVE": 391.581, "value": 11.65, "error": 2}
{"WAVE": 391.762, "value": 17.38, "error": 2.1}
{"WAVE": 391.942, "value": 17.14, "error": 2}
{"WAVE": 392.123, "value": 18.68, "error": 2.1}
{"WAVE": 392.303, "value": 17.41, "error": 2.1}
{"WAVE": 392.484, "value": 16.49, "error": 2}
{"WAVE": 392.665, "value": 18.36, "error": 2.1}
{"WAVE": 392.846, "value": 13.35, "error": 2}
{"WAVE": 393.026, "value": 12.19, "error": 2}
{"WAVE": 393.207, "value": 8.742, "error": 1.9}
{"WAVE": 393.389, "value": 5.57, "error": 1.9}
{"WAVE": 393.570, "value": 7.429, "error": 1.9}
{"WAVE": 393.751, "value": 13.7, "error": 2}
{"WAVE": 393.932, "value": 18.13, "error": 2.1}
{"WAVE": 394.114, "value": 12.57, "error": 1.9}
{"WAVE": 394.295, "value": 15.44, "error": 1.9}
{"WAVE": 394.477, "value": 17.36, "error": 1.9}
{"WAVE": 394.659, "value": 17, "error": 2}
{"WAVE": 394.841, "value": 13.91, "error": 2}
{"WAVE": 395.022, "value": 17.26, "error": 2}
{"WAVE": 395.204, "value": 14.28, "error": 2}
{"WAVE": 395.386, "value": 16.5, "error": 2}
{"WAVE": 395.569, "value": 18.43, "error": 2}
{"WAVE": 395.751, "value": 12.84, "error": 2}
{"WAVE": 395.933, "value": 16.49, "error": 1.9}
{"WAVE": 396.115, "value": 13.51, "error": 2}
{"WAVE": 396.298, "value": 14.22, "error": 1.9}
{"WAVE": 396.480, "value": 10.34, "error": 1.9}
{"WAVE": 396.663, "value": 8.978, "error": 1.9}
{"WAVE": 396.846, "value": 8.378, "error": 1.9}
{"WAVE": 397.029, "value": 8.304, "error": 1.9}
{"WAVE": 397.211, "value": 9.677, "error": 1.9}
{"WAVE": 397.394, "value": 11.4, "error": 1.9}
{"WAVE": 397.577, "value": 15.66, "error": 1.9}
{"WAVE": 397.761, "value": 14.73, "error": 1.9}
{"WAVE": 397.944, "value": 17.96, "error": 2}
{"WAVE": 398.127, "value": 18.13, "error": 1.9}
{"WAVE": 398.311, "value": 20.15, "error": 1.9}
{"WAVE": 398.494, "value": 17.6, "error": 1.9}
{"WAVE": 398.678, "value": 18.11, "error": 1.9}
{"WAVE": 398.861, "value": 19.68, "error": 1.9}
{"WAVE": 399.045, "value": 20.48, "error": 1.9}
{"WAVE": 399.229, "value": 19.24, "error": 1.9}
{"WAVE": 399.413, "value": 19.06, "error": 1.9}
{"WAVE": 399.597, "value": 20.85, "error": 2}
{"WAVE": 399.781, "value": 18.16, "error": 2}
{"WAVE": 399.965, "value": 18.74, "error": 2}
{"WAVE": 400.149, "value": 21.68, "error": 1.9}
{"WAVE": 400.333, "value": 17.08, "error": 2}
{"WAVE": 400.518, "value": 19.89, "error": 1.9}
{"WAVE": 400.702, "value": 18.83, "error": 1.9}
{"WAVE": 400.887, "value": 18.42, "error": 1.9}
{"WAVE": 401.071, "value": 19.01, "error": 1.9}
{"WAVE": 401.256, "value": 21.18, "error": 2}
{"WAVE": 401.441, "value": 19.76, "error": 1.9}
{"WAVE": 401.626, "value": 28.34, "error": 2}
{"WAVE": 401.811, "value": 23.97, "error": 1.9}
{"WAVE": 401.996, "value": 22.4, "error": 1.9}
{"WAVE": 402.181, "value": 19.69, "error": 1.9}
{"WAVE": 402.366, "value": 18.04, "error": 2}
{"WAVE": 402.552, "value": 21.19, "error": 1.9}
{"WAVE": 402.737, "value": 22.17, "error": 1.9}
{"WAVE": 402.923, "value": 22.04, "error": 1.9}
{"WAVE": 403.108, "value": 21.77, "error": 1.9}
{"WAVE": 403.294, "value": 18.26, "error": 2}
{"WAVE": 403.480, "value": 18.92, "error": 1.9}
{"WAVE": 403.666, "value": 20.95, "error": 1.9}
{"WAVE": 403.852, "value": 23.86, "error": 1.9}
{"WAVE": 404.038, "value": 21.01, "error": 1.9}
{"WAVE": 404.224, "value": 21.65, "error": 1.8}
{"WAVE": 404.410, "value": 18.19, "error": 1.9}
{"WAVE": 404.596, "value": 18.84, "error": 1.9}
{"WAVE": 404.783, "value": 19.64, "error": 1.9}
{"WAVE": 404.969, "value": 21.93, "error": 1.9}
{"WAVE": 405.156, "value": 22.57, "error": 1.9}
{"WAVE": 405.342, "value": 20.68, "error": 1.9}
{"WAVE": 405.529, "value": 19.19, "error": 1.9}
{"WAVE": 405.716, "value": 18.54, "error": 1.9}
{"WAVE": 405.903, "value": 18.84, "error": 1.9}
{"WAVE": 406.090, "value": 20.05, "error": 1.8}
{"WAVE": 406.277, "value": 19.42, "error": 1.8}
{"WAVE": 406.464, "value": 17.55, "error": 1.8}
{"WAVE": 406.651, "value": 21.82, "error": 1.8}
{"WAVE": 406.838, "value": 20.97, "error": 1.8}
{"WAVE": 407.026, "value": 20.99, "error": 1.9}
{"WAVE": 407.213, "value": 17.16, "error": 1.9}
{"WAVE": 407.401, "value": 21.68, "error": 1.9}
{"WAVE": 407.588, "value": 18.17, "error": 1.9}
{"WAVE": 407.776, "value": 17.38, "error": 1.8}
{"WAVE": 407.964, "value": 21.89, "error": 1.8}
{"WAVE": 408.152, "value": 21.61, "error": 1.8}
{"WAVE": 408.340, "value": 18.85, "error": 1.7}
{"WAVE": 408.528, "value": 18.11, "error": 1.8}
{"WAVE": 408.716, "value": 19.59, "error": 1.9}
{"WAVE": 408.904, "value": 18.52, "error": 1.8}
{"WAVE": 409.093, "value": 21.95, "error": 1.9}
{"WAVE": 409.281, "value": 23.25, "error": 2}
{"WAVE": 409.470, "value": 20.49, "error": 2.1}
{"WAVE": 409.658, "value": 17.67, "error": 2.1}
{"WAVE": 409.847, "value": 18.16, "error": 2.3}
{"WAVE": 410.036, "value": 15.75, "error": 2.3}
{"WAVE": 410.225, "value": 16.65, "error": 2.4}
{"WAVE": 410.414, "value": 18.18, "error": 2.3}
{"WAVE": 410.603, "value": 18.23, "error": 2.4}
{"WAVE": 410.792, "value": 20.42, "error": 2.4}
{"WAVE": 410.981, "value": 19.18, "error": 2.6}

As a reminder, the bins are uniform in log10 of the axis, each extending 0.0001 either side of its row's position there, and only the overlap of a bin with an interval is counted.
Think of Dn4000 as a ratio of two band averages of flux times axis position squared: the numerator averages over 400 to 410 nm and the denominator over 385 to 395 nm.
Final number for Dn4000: 1.4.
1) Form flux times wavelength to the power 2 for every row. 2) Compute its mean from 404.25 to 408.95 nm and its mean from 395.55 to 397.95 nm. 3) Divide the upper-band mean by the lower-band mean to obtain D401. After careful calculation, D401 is 1.6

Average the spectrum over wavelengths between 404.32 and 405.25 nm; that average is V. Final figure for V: 20.2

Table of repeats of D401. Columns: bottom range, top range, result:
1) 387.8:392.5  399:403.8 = 1.40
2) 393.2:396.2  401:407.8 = 1.51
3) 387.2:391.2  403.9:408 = 1.45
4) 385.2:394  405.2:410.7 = 1.39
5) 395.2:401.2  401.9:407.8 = 1.28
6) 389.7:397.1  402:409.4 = 1.48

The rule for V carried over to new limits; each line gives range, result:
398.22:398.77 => 18.6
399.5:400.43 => 19.3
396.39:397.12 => 8.99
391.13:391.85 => 16.7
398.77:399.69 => 19.8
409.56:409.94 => 18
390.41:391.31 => 16.1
